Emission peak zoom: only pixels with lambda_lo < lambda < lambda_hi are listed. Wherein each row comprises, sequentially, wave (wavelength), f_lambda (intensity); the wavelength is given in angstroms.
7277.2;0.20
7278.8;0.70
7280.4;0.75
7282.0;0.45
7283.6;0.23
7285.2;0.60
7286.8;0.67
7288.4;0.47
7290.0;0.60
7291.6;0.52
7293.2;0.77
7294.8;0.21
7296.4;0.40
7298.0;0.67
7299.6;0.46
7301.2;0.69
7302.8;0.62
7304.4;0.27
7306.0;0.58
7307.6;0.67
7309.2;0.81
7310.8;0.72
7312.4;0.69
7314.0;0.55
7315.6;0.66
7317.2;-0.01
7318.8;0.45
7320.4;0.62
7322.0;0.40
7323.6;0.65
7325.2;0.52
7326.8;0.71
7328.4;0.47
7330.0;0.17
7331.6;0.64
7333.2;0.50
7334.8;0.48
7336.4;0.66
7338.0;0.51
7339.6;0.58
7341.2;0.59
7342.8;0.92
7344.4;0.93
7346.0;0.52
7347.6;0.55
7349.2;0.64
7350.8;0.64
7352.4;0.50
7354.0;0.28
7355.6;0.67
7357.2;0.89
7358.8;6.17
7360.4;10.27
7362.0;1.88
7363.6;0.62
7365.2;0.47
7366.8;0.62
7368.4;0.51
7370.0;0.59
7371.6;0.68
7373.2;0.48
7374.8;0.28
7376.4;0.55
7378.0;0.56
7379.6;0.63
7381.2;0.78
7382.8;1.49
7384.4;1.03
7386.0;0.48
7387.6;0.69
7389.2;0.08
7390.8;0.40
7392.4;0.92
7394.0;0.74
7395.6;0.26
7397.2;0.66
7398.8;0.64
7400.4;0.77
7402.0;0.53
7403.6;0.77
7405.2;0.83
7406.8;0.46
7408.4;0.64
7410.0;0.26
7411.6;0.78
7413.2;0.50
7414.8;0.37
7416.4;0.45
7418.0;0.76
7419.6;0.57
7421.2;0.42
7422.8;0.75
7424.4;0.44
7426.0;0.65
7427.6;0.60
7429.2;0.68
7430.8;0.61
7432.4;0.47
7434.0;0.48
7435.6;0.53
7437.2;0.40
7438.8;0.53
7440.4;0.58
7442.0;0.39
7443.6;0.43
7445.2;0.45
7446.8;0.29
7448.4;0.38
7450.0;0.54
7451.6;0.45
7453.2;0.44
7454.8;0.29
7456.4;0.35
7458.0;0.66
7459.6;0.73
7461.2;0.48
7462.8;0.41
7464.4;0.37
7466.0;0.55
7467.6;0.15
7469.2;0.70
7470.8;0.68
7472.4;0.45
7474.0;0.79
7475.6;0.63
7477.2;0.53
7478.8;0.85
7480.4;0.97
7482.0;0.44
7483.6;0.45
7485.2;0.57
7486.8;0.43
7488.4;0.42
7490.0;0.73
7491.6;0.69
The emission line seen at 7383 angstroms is [N II] 6583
